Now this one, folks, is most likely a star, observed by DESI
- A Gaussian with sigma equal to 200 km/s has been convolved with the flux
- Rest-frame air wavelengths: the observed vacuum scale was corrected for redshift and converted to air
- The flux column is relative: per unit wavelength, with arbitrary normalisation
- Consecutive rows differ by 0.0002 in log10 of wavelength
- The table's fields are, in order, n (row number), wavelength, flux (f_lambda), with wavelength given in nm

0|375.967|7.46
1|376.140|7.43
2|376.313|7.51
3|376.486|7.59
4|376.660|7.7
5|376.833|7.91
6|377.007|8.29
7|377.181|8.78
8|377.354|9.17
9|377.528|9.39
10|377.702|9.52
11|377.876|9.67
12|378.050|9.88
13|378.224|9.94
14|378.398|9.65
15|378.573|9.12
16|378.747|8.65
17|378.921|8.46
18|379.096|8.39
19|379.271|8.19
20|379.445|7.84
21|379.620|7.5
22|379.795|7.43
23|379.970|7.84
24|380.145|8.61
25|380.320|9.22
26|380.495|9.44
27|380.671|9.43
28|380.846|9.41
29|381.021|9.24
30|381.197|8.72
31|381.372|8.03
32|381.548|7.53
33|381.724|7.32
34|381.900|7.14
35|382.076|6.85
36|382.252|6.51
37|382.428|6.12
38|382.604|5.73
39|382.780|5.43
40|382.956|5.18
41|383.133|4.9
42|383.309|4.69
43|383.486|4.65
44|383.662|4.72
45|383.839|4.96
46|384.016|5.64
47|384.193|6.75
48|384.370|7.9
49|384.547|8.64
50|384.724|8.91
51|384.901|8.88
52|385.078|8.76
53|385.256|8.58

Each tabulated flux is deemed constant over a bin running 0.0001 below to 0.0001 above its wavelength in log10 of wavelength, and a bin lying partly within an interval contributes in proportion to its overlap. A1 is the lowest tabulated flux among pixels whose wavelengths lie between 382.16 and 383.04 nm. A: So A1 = 5.18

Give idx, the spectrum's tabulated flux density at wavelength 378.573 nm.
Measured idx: 9.12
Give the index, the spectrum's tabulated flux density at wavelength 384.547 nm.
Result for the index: 8.64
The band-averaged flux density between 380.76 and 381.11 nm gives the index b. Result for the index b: 9.32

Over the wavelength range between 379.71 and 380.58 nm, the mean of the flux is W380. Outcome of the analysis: 8.51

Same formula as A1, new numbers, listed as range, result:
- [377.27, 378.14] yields 9.17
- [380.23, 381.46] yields 8.03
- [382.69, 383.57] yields 4.65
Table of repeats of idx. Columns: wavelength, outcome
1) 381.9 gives 7.14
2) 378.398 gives 9.65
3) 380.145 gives 8.61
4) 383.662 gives 4.72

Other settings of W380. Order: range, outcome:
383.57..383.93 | 4.85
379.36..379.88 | 7.58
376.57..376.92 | 7.8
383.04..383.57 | 4.75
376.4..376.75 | 7.65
